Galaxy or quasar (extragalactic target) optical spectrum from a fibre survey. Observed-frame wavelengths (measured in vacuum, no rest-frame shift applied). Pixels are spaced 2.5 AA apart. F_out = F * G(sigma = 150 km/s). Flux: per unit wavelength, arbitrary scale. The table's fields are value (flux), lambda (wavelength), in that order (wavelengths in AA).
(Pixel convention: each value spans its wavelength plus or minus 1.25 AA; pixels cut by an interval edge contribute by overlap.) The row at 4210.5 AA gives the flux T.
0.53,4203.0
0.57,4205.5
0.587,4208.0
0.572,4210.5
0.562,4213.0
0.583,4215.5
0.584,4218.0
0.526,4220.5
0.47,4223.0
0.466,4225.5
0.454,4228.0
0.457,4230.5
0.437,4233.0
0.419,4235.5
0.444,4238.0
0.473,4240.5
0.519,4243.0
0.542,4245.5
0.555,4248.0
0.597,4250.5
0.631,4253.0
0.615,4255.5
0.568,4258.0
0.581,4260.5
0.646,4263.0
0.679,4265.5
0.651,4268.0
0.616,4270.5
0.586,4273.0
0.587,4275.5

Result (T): 0.572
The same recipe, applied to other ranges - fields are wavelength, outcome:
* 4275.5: 0.587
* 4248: 0.555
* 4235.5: 0.419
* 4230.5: 0.457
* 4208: 0.587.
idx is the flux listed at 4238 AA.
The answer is 0.444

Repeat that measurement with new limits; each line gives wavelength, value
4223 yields 0.47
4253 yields 0.631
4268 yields 0.651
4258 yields 0.568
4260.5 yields 0.581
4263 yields 0.646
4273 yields 0.586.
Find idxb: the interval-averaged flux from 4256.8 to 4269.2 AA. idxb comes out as 0.625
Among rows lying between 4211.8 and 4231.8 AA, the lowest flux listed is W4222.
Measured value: 0.454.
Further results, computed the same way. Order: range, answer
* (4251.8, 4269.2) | 0.568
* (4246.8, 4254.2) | 0.555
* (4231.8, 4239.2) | 0.419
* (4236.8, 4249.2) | 0.444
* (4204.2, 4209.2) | 0.57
